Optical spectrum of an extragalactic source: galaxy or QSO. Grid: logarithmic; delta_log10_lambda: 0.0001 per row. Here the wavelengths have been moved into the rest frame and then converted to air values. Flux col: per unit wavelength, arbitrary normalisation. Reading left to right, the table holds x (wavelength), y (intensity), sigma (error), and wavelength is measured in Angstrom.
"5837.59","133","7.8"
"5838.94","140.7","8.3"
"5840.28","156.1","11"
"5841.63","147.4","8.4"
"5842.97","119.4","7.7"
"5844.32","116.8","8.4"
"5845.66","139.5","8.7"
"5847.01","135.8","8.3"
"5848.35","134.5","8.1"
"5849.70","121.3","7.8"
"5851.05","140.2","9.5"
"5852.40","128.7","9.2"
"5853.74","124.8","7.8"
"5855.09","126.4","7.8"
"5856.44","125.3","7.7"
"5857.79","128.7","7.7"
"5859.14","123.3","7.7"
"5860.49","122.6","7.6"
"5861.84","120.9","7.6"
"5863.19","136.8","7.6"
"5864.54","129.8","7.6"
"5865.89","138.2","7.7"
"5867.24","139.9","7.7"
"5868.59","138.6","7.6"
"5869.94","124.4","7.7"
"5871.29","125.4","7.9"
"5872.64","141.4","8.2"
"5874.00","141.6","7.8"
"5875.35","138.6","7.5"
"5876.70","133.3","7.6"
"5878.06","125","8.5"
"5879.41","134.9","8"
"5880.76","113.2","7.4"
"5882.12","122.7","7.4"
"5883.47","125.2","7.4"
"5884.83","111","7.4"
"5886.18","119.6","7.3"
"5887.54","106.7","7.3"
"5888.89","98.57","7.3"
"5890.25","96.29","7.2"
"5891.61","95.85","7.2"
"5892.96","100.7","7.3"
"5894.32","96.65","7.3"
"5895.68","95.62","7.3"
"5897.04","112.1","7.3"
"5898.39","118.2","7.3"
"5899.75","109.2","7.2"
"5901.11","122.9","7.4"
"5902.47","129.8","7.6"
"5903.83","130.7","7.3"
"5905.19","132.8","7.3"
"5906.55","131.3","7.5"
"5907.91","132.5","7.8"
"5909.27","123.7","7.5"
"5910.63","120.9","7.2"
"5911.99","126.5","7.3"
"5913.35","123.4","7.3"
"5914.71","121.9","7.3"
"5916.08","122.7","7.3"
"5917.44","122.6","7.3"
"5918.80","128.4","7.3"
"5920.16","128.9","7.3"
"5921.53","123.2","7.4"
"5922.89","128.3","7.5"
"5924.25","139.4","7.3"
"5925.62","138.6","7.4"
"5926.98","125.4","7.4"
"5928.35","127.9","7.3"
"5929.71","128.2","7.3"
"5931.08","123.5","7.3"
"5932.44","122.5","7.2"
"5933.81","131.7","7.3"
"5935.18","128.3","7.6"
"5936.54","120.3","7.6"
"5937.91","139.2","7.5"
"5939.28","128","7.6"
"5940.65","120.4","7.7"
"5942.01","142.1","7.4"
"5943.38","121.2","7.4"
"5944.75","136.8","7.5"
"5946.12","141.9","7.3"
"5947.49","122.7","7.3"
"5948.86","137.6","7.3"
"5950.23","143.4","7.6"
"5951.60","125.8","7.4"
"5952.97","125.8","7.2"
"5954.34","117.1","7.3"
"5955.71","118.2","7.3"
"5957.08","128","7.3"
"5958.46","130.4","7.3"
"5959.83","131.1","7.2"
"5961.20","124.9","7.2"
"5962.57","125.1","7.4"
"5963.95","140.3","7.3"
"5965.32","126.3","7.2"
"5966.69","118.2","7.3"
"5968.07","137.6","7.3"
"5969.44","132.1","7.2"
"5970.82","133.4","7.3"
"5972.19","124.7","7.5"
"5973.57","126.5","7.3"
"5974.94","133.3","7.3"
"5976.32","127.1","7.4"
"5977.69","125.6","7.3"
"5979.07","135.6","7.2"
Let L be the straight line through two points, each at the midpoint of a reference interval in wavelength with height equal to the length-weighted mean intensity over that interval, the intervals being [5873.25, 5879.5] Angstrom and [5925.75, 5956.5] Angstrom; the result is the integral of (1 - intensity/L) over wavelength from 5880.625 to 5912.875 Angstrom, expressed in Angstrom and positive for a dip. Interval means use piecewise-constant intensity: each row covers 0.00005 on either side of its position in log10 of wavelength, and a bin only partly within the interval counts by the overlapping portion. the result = 4.15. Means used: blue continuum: 135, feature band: 116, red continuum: 129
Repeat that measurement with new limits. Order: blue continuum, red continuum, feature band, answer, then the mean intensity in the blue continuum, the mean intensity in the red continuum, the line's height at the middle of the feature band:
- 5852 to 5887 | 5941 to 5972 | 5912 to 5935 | 0.4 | 128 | 130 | 129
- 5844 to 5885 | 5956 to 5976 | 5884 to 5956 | 3.5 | 130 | 129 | 129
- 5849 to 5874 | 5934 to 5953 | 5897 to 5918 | 1.0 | 130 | 131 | 131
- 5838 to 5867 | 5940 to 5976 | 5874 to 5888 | 0.7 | 131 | 129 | 131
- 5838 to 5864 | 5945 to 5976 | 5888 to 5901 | 2.7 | 131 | 129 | 130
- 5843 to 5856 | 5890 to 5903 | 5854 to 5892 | -1.9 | 129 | 108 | 119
